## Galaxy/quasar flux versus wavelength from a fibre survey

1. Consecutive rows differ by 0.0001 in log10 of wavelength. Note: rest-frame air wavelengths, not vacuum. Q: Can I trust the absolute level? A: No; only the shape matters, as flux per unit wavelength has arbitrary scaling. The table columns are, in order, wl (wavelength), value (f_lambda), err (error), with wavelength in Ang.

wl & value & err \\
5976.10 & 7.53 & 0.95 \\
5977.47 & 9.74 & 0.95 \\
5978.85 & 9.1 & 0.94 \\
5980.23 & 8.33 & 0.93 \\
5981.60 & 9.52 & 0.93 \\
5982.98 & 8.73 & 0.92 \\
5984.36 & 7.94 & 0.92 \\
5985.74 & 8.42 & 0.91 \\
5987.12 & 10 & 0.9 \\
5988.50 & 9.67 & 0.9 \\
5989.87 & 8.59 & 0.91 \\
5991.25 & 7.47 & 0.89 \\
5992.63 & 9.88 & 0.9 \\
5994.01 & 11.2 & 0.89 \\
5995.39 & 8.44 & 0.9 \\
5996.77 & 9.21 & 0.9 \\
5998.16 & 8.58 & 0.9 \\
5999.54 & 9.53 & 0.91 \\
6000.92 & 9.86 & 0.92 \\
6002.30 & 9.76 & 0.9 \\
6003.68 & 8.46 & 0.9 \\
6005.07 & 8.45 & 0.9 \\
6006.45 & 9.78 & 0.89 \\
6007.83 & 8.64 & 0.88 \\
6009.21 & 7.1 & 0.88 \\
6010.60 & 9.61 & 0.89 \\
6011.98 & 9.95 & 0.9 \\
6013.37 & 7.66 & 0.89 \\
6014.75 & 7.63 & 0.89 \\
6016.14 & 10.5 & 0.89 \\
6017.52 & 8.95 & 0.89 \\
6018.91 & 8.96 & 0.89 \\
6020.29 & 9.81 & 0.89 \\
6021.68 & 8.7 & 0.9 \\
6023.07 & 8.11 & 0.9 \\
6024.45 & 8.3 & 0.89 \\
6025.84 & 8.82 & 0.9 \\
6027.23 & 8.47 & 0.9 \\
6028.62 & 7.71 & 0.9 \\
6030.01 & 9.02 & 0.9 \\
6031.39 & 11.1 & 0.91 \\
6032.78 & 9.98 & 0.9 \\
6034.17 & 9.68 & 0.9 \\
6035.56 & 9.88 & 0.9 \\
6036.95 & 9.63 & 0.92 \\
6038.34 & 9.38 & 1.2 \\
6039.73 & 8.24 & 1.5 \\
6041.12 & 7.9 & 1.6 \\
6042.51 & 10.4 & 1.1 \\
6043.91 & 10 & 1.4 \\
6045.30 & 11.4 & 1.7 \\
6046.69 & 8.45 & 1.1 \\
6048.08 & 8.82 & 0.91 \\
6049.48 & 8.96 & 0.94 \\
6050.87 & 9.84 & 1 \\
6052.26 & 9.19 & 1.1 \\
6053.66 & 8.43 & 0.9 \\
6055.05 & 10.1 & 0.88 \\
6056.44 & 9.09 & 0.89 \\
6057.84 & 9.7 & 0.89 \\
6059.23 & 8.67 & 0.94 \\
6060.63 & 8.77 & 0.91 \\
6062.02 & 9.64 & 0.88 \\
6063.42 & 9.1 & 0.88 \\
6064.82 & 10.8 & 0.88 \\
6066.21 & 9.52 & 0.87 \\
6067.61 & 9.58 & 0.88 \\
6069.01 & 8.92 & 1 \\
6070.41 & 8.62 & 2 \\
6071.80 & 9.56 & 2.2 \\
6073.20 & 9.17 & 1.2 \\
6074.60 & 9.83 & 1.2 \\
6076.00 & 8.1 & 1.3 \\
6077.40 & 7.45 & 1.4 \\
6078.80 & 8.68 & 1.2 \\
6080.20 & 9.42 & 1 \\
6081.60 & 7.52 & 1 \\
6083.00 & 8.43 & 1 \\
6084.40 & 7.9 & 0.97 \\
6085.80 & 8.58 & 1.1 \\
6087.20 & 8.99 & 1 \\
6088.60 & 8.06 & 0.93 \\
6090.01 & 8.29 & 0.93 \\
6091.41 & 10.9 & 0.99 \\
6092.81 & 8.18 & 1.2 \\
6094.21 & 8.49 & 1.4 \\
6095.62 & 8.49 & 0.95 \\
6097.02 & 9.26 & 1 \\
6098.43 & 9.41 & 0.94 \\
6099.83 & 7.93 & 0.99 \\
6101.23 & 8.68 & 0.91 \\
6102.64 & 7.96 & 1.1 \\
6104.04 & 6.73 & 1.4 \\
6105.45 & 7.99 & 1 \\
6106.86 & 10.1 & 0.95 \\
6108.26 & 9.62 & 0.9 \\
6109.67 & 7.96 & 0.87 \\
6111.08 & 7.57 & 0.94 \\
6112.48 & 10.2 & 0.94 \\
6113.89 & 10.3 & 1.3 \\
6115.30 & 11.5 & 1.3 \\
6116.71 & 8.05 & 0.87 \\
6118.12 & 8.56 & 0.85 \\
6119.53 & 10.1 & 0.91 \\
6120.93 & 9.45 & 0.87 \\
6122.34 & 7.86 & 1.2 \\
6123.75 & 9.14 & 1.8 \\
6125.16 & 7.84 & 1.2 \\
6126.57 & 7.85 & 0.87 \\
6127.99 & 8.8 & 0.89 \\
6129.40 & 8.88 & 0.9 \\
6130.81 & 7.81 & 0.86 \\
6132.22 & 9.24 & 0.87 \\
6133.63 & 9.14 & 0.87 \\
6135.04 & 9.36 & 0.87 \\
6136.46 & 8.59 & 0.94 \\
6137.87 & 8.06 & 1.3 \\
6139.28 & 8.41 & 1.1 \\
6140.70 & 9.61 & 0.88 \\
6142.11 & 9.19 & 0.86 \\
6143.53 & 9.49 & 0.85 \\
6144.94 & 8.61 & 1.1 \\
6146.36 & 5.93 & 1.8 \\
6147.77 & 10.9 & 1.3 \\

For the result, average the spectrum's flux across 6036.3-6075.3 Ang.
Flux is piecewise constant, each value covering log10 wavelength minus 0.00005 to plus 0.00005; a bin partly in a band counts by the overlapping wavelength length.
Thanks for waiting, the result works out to 9.35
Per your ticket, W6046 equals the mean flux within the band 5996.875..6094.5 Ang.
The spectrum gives 9.06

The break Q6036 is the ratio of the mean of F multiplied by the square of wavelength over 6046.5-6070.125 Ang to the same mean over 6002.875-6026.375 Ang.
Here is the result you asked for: 1.07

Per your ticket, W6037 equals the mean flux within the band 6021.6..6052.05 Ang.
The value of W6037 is 9.23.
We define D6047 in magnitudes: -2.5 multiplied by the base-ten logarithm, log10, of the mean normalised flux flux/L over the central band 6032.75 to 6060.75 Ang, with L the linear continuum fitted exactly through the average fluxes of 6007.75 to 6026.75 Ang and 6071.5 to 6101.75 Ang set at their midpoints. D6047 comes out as -0.07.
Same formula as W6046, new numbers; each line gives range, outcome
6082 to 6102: 8.67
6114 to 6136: 8.94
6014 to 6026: 8.86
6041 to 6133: 8.96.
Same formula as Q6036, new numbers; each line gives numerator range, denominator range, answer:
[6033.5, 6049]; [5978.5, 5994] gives 1.07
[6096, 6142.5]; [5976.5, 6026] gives 1.02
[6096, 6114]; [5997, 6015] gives 1.01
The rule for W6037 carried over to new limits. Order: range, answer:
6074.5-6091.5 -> 8.5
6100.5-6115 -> 8.79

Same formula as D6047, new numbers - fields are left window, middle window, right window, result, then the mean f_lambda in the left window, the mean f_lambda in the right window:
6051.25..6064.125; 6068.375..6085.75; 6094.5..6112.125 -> 0.035 mag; 9.2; 8.51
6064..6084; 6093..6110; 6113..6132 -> 0.050 mag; 8.95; 8.95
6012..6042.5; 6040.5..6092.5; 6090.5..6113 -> -0.029 mag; 9.03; 8.7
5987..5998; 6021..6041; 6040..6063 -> 0.029 mag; 9.24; 9.31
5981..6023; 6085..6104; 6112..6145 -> 0.045 mag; 9.02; 9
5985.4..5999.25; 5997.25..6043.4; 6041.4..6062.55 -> 0.027 mag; 9.17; 9.4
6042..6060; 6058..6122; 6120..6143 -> 0.022 mag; 9.45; 8.72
